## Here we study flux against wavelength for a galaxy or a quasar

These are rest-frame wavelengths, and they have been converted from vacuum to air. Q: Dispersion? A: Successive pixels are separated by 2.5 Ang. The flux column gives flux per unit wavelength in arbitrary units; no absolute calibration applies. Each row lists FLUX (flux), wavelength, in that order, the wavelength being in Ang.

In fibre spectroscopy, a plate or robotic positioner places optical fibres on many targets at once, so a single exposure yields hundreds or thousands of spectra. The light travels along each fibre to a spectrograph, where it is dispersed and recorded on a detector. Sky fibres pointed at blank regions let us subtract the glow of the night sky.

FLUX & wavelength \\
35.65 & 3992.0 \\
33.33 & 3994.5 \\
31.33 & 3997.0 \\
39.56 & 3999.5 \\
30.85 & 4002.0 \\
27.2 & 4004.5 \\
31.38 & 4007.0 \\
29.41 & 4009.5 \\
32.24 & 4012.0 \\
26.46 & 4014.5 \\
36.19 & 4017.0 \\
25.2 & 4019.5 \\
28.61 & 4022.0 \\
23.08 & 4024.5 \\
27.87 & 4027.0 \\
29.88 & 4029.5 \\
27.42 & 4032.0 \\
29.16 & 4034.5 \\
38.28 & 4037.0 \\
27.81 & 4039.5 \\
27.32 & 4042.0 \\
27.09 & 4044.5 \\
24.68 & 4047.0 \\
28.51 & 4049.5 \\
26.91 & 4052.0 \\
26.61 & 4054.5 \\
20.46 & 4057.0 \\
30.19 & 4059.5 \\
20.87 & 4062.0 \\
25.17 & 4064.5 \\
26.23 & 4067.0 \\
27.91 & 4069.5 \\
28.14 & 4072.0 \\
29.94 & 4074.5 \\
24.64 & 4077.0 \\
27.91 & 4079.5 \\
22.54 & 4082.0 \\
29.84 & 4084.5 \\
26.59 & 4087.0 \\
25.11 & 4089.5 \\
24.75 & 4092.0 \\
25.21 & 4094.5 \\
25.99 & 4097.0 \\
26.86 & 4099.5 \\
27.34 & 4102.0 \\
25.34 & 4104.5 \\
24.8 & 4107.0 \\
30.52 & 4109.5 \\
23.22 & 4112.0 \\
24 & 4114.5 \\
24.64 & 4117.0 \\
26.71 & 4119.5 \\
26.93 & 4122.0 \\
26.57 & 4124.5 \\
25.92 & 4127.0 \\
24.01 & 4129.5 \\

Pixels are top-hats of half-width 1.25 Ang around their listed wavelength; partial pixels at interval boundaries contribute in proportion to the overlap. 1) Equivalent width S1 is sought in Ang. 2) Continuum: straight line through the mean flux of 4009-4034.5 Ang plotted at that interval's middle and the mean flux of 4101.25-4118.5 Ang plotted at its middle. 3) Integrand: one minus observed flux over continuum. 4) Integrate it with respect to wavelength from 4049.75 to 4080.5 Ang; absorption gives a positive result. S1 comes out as 1.0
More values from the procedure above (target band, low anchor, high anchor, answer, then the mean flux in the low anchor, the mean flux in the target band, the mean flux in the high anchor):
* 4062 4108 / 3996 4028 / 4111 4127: 1.1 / 30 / 26.2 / 25.4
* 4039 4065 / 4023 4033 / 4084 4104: 0.8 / 27.1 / 25.9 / 26.3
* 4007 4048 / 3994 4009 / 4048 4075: 0.9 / 32.1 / 28.9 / 26.3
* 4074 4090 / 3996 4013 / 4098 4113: 0.6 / 31.7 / 26.6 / 26.4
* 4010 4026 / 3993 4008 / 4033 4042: 1.6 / 32.3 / 28.7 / 31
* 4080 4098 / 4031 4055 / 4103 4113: 0.6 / 28.4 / 25.8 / 26.1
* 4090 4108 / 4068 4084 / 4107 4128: 0.5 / 27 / 25.7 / 26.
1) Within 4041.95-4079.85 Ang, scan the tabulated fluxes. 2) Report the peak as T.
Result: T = 30.19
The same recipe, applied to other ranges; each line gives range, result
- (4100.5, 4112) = 30.52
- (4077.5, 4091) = 29.84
